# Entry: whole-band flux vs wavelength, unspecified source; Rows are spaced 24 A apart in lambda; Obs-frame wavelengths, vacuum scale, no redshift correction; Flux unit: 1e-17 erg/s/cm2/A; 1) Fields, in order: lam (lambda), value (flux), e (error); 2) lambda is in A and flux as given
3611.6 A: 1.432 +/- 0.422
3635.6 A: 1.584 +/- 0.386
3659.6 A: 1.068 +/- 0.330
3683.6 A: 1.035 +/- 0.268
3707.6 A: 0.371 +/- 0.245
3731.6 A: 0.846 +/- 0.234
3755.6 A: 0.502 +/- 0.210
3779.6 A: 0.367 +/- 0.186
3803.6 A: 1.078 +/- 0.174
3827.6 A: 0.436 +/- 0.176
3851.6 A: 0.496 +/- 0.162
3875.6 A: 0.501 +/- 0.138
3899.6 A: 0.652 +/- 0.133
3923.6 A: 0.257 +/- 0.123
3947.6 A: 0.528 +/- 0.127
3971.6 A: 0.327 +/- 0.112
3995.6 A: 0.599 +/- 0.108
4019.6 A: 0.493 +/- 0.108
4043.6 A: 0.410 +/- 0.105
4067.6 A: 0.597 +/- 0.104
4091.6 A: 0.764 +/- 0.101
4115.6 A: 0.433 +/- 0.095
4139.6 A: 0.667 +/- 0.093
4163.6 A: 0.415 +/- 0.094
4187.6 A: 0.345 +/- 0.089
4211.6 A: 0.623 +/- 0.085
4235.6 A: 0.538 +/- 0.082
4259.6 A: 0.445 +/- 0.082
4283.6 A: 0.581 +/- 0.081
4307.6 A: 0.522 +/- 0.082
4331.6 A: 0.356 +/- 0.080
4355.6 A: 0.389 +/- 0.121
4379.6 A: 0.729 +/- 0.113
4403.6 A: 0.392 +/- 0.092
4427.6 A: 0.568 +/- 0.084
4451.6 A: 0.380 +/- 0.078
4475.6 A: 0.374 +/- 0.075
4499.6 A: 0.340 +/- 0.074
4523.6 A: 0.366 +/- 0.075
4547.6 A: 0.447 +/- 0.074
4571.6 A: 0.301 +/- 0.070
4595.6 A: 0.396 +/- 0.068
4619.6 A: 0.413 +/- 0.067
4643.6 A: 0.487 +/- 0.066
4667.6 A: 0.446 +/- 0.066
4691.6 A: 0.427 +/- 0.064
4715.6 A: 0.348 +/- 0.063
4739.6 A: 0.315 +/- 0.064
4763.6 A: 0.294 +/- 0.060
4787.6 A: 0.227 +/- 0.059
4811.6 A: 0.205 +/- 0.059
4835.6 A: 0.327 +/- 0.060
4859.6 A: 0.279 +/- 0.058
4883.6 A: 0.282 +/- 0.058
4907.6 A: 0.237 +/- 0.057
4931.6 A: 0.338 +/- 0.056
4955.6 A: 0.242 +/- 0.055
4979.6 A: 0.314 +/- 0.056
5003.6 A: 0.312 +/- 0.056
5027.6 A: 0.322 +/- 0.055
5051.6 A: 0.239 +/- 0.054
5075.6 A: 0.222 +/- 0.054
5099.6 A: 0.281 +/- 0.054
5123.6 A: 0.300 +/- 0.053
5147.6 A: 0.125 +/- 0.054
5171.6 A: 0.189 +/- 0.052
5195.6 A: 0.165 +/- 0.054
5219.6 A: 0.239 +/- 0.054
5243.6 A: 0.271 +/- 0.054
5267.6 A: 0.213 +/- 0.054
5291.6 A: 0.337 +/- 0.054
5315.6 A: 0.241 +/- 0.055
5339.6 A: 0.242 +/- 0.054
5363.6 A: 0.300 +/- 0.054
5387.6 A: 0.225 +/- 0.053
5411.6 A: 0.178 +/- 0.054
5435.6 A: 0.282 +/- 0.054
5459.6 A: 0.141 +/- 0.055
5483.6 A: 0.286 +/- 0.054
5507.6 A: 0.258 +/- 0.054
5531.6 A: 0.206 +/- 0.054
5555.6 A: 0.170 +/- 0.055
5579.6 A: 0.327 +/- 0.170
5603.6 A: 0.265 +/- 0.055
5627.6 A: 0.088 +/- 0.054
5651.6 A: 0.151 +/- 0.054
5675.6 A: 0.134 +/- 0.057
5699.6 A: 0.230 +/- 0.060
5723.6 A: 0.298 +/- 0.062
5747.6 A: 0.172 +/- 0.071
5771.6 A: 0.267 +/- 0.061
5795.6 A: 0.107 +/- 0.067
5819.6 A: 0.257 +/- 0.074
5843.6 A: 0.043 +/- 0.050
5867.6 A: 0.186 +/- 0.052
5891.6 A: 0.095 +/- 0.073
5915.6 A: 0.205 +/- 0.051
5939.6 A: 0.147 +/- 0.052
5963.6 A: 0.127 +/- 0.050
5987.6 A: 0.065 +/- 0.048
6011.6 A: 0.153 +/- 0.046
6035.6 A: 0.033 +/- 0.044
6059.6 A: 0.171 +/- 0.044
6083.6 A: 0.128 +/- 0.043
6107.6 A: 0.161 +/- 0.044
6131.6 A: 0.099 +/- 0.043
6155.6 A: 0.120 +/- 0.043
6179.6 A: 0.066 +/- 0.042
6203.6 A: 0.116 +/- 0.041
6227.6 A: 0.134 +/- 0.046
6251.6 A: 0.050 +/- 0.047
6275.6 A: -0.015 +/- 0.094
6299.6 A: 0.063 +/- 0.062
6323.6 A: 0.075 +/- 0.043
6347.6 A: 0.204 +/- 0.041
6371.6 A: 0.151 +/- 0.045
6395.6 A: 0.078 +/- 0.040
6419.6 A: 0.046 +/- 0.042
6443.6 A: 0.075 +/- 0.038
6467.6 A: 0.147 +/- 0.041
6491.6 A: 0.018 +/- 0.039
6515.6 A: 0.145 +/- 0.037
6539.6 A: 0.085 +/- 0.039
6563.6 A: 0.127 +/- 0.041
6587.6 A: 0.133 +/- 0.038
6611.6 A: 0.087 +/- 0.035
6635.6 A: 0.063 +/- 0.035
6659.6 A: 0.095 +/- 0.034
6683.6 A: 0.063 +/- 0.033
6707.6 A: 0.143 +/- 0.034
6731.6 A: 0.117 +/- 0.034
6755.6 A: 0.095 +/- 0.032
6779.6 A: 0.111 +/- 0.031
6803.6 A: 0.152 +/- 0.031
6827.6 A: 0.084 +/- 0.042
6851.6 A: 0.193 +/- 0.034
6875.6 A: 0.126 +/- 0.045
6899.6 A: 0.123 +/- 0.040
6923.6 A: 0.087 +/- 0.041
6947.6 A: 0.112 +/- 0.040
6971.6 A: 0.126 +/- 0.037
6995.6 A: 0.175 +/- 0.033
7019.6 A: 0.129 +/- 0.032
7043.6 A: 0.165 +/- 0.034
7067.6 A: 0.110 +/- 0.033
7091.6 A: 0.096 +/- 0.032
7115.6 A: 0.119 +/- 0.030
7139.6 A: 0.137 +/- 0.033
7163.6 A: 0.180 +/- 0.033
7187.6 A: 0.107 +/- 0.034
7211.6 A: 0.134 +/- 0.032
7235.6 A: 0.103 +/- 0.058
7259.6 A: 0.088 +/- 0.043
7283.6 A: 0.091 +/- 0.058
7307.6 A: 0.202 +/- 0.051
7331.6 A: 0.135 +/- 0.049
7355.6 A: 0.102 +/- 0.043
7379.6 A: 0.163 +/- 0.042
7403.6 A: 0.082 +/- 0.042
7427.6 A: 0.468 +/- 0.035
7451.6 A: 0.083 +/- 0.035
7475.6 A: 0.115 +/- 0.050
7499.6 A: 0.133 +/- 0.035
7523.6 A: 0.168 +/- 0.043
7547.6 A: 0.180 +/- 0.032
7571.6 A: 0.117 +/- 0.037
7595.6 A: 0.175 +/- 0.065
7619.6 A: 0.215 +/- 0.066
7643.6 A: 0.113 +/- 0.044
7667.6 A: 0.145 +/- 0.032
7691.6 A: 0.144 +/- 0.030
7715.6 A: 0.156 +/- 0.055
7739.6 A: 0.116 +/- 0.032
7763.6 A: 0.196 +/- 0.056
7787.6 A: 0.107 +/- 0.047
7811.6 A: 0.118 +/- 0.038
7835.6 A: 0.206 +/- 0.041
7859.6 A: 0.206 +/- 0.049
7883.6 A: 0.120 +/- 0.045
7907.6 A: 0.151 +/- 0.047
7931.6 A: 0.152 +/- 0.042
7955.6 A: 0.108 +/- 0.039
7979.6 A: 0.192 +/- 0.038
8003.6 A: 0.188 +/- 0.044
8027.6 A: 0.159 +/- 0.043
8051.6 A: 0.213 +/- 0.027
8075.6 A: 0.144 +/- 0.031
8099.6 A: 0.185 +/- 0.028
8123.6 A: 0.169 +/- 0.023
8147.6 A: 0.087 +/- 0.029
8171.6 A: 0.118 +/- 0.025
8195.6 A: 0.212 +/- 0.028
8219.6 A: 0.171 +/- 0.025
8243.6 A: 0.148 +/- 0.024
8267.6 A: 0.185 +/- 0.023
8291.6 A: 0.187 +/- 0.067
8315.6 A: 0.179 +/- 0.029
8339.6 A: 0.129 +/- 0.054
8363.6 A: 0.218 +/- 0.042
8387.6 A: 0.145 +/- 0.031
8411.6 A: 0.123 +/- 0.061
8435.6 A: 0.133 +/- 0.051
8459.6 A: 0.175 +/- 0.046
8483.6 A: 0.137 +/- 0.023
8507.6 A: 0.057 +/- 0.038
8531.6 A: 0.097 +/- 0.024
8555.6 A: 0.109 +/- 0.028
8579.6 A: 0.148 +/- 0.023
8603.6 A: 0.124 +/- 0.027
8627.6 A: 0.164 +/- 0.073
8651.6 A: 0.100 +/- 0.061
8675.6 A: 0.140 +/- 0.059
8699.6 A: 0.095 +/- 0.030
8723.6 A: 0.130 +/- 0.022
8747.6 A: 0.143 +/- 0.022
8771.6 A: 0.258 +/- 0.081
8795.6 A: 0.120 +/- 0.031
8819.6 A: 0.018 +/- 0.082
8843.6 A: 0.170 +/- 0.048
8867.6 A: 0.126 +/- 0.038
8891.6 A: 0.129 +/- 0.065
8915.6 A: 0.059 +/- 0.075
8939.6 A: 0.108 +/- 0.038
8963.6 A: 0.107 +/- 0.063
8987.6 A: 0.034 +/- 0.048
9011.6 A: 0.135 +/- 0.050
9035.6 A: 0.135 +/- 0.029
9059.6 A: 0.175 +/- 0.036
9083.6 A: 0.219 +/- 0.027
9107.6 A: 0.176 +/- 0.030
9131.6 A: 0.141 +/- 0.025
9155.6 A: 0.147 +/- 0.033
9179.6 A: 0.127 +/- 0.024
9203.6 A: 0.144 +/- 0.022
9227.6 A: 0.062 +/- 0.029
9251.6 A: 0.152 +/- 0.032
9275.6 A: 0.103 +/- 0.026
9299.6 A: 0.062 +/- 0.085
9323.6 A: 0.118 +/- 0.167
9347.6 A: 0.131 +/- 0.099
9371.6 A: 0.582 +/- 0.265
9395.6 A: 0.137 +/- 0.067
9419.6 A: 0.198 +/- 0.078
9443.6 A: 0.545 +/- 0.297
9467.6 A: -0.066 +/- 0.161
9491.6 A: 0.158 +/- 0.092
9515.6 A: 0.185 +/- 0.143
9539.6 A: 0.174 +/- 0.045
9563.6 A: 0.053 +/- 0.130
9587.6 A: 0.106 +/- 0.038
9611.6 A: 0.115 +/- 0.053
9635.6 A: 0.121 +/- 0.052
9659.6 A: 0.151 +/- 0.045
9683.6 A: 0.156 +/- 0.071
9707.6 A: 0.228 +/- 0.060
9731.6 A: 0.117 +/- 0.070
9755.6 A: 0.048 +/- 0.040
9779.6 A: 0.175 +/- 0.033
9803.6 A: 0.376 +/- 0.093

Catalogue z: 0.99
